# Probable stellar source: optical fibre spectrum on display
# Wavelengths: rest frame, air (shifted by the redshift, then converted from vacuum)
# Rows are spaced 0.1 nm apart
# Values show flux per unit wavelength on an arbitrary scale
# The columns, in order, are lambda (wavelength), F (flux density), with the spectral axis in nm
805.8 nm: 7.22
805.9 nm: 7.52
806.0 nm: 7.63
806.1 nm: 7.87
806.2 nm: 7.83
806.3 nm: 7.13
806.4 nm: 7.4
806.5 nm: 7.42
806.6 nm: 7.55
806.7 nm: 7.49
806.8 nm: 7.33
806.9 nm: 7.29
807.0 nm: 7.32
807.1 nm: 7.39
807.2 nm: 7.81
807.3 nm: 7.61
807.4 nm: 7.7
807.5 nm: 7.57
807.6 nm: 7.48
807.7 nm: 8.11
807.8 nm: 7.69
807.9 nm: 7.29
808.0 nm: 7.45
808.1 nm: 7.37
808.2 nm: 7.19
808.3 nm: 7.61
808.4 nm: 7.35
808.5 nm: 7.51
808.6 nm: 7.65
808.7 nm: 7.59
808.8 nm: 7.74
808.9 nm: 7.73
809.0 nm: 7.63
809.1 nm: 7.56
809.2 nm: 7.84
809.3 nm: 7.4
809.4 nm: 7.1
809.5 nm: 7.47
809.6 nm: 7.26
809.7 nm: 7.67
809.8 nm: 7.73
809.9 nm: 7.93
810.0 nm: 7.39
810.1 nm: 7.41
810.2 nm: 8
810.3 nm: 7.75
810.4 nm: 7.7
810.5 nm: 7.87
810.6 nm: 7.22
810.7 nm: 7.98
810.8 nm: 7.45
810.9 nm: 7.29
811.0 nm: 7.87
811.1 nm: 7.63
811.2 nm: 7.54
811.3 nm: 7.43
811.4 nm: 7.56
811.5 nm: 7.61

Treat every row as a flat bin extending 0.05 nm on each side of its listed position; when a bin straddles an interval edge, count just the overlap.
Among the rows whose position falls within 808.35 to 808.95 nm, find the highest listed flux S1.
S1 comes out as 7.74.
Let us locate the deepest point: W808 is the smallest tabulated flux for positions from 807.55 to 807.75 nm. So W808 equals 7.48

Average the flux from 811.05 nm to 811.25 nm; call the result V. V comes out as 7.59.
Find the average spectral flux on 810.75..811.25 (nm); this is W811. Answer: 7.56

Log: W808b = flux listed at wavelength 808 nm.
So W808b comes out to 7.45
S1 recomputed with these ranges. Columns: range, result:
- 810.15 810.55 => 8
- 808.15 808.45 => 7.61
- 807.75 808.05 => 7.69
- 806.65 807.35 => 7.81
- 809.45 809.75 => 7.67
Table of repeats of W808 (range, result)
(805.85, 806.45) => 7.13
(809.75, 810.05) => 7.39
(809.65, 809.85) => 7.67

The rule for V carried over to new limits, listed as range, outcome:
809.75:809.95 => 7.83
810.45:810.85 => 7.63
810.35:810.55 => 7.78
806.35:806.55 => 7.41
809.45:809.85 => 7.53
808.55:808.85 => 7.66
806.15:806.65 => 7.47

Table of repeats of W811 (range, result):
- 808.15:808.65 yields 7.46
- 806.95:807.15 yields 7.36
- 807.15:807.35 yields 7.71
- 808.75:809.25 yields 7.7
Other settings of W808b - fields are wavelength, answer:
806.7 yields 7.49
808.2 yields 7.19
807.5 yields 7.57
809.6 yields 7.26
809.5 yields 7.47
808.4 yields 7.35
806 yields 7.63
